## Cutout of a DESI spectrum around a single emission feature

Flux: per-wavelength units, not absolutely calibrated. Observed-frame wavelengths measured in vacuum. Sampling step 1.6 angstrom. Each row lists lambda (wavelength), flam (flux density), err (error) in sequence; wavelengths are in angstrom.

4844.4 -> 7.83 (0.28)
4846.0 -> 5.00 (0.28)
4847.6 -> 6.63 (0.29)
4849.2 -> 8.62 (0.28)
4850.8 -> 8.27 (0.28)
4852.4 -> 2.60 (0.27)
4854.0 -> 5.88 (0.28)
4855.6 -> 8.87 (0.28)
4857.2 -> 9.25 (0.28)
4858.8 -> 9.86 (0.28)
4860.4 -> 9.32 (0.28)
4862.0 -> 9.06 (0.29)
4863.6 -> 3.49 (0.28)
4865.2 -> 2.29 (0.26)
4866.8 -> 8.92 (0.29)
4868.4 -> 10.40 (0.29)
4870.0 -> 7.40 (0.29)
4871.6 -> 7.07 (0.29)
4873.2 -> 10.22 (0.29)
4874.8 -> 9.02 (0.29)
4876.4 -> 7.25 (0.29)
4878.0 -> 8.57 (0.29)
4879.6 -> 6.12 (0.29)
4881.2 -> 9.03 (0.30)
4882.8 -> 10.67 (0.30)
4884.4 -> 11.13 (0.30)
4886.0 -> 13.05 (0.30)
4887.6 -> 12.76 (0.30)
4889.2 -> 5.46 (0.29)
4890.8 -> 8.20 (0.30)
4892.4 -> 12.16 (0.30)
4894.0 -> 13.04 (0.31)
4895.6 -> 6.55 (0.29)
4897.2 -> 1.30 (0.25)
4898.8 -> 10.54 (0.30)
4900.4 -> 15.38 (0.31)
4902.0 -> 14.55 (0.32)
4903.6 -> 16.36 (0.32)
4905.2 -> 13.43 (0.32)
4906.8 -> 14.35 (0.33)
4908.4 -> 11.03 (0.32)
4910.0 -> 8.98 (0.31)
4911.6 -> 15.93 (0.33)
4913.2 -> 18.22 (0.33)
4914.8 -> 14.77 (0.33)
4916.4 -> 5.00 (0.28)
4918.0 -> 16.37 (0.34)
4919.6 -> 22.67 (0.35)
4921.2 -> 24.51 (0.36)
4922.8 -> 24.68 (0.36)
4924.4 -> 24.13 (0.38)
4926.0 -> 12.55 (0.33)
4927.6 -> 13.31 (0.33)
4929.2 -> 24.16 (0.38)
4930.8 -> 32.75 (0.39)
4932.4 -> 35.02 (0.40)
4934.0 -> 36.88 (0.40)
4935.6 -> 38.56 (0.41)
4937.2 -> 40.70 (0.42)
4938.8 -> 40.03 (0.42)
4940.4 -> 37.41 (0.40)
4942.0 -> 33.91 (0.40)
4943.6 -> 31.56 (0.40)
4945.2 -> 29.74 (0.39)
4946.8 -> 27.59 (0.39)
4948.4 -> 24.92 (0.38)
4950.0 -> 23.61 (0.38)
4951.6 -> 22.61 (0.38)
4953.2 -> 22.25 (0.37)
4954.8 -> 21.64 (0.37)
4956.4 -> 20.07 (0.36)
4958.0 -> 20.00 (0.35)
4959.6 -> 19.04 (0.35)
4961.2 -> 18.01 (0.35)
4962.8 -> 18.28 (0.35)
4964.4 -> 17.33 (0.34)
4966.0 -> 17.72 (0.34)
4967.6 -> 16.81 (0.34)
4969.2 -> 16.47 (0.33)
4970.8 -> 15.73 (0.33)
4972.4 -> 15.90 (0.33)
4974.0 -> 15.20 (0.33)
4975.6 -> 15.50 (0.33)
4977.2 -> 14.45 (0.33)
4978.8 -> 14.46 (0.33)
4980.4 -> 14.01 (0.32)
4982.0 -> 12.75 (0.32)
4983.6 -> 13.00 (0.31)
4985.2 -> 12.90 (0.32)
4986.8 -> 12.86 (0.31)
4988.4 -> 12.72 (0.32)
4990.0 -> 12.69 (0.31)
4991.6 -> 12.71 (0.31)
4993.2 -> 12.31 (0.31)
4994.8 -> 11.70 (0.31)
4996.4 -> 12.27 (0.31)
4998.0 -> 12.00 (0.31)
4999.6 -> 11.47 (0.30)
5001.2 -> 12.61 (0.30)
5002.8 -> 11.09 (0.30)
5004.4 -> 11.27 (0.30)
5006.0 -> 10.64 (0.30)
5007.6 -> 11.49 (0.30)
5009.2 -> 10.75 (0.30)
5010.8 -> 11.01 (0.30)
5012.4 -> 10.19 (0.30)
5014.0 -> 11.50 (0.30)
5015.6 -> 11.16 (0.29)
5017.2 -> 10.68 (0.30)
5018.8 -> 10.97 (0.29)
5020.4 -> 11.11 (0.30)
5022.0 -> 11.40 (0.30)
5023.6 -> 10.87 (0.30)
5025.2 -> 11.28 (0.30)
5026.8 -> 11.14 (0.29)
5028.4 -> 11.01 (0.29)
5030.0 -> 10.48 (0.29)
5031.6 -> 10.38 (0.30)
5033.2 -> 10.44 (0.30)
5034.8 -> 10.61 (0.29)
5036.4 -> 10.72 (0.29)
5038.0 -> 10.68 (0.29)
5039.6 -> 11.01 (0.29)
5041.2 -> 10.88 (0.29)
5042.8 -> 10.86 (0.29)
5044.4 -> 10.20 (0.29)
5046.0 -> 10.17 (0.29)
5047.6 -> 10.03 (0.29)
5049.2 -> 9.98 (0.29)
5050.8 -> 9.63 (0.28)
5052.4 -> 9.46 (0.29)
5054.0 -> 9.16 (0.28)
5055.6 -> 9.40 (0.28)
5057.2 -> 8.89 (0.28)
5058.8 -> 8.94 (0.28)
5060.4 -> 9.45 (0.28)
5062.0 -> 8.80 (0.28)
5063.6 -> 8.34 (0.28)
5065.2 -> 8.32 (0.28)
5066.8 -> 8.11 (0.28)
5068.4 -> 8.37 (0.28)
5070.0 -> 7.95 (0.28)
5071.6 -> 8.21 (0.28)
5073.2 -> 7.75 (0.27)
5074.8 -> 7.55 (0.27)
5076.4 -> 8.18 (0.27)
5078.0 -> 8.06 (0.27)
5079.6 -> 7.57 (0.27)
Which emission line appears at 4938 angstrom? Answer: Lyman alpha 1216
